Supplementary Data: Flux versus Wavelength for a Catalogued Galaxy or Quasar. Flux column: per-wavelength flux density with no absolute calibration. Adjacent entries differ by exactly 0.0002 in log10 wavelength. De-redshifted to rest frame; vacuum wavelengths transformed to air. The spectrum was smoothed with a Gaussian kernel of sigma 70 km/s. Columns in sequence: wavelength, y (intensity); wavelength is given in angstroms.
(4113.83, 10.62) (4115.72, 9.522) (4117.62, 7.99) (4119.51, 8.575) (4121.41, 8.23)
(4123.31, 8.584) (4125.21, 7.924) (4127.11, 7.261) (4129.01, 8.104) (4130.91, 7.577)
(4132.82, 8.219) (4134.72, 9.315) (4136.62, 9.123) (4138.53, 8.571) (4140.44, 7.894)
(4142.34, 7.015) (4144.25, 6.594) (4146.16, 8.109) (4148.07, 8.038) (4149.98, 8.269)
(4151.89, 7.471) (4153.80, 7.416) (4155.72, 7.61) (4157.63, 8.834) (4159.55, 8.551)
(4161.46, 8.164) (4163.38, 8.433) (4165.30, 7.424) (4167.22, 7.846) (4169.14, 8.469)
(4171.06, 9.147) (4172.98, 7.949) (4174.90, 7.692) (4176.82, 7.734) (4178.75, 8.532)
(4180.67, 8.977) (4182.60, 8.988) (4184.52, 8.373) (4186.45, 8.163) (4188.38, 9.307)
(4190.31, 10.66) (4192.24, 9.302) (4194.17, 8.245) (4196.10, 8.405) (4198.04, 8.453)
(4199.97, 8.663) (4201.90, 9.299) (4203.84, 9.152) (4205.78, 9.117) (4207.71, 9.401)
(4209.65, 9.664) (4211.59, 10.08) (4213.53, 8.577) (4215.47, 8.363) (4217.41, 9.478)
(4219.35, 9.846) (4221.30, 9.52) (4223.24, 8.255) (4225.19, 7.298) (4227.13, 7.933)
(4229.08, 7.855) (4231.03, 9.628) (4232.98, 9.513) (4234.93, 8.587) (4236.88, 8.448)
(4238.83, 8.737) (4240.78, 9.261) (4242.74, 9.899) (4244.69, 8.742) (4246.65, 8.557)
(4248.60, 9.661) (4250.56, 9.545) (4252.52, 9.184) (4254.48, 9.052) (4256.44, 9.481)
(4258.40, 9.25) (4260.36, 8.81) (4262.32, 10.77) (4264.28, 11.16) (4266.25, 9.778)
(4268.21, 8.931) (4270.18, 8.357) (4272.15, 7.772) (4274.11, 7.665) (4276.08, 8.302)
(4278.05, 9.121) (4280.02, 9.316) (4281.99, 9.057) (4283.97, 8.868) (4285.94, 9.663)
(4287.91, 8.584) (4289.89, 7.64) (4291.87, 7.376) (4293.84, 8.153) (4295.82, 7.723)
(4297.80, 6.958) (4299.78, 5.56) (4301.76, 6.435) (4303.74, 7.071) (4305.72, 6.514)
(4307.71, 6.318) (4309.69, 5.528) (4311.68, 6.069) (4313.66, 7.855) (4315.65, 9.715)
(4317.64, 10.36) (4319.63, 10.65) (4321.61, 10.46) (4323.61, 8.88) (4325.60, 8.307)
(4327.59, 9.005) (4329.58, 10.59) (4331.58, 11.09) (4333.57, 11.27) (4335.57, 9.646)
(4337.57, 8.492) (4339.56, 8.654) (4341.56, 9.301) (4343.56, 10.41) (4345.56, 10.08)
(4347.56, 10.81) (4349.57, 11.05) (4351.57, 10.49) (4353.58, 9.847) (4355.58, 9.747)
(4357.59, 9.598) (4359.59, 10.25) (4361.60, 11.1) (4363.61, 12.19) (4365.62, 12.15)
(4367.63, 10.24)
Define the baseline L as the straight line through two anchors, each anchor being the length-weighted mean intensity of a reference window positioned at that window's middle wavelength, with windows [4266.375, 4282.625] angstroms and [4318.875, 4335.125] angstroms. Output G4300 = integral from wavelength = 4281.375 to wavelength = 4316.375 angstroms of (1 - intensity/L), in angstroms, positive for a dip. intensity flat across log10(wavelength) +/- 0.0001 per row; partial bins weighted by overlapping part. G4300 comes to 6.7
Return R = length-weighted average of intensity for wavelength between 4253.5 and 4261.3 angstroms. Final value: 9.15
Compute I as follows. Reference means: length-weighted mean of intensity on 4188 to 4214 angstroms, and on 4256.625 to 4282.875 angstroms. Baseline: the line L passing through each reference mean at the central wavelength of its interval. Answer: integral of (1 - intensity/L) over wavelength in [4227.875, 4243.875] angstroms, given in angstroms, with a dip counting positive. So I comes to 0.3 angstroms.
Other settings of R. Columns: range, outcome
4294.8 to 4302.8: 6.68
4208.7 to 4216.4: 9.17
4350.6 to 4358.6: 9.92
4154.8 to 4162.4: 8.3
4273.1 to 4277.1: 8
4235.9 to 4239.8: 8.6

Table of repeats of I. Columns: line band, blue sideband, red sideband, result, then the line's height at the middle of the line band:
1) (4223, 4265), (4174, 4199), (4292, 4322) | -4.65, 8.18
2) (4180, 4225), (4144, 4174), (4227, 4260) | -2.45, 8.56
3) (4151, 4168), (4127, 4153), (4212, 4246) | 0.42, 8.18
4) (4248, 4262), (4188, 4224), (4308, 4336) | -0.28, 9.16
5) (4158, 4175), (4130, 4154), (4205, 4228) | 0.15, 8.31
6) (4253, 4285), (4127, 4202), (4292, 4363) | -1.36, 8.74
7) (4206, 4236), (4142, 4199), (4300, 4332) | -2.31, 8.3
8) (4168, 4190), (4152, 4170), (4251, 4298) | -1.00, 8.17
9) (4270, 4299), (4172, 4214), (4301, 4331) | 0.57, 8.45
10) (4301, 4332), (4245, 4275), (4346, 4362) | 4.68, 9.87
